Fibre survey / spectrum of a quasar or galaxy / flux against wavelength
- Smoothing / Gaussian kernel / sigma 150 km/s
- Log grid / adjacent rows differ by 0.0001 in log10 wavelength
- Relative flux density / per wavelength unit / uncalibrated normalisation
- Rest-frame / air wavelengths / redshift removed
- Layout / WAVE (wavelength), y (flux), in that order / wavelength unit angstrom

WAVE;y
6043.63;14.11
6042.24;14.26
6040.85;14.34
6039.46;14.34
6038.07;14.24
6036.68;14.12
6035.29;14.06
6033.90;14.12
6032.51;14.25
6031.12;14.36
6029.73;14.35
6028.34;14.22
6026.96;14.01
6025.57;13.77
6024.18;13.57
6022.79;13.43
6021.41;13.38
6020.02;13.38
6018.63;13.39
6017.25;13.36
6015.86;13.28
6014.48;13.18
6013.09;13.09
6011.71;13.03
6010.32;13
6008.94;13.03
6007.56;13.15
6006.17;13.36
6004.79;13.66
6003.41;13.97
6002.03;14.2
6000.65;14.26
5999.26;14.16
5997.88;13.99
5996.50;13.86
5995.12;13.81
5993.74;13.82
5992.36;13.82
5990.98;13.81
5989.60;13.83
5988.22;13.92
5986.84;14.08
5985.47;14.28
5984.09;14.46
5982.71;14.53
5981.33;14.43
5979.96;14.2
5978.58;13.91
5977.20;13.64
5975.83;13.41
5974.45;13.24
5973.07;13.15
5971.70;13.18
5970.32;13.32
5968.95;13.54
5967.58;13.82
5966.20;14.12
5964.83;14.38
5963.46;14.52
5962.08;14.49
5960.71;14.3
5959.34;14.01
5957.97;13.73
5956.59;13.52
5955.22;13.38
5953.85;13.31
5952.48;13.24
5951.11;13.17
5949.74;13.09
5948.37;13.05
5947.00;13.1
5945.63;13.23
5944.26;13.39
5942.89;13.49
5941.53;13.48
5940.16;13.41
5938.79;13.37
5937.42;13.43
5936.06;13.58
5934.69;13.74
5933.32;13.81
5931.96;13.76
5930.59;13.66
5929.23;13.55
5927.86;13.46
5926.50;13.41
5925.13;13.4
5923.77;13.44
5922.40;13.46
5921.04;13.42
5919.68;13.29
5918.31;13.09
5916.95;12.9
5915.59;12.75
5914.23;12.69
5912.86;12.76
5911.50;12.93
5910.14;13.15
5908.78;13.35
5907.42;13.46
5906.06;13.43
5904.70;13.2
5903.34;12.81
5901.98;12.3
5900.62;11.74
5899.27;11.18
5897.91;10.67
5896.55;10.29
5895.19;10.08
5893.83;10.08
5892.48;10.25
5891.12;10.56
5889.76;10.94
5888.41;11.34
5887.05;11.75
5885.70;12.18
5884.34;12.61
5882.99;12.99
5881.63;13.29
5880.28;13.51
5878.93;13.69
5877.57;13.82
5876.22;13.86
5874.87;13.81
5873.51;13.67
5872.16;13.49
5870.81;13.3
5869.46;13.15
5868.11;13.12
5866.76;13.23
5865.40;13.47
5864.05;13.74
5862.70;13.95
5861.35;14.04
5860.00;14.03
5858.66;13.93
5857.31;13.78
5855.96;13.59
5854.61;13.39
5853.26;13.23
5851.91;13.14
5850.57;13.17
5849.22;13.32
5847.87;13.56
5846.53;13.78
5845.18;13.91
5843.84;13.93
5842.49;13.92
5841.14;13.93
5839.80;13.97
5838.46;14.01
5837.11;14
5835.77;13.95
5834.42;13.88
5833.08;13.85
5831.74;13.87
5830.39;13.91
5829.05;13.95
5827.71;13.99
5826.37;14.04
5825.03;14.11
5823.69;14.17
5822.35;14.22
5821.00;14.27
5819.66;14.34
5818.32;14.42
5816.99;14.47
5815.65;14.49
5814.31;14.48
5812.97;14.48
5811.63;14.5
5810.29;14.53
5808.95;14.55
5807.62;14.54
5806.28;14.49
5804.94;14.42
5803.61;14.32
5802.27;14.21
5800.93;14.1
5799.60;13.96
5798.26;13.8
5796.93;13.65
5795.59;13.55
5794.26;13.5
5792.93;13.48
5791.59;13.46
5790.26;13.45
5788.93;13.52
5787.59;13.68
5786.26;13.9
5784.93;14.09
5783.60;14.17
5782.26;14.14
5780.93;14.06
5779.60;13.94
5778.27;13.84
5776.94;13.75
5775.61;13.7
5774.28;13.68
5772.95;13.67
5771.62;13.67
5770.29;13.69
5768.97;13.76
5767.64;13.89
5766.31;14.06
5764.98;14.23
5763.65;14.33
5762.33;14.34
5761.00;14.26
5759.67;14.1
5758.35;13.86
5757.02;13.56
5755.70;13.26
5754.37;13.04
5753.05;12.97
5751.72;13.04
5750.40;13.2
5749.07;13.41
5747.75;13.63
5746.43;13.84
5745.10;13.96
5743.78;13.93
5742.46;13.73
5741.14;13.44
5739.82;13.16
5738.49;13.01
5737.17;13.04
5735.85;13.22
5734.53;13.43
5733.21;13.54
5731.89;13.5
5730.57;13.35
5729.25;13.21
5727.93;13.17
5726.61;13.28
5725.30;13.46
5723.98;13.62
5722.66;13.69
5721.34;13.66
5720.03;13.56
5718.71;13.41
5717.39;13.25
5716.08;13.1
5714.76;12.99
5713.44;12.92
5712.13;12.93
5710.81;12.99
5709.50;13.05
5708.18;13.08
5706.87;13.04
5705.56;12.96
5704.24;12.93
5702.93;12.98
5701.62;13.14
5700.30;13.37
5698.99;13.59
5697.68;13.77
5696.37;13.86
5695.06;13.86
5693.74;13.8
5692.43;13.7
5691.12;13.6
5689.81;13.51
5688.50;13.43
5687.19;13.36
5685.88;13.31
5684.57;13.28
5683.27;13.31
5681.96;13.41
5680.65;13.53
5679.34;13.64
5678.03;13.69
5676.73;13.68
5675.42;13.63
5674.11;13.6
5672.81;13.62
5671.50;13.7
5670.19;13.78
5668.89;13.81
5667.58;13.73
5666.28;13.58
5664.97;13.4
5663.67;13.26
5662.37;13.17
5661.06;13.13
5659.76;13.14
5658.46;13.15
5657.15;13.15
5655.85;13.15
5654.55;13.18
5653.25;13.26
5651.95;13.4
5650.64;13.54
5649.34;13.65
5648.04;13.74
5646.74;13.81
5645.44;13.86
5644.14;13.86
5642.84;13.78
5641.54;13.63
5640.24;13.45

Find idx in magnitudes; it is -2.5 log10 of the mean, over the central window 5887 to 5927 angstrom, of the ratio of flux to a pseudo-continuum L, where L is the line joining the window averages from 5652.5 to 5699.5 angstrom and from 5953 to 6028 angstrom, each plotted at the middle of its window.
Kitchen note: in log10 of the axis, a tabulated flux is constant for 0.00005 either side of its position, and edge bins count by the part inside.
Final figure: 0.12 mag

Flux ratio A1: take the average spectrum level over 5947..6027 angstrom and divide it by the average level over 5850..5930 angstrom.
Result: 1.06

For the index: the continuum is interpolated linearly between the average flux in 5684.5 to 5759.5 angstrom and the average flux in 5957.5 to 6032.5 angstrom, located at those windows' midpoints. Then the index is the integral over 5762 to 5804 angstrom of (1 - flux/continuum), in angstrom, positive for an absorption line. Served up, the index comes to -1.2 angstrom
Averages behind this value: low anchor 13.4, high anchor 13.8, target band 13.9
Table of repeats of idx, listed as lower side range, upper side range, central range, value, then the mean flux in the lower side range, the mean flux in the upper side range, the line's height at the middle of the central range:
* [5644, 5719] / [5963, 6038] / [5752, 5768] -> -0.02 mag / 13.4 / 13.8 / 13.5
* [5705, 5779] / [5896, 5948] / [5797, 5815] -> -0.08 mag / 13.5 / 13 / 13.3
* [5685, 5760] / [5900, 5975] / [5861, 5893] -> 0.04 mag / 13.4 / 13.4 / 13.4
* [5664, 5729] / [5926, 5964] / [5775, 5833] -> -0.05 mag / 13.4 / 13.6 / 13.5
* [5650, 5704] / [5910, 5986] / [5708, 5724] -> 0.02 mag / 13.5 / 13.5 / 13.5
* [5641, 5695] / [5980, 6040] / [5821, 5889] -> 0.01 mag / 13.5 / 13.8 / 13.7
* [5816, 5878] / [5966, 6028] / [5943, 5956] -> 0.04 mag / 13.8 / 13.7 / 13.7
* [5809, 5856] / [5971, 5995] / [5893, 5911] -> 0.16 mag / 14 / 13.9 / 13.9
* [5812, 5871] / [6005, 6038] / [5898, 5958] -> 0.05 mag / 13.9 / 13.6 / 13.7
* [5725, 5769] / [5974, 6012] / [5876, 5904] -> 0.16 mag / 13.6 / 13.8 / 13.7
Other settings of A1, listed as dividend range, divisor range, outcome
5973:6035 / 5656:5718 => 1.03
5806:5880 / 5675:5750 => 1.04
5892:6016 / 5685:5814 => 0.98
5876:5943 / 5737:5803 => 0.93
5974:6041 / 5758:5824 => 0.98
